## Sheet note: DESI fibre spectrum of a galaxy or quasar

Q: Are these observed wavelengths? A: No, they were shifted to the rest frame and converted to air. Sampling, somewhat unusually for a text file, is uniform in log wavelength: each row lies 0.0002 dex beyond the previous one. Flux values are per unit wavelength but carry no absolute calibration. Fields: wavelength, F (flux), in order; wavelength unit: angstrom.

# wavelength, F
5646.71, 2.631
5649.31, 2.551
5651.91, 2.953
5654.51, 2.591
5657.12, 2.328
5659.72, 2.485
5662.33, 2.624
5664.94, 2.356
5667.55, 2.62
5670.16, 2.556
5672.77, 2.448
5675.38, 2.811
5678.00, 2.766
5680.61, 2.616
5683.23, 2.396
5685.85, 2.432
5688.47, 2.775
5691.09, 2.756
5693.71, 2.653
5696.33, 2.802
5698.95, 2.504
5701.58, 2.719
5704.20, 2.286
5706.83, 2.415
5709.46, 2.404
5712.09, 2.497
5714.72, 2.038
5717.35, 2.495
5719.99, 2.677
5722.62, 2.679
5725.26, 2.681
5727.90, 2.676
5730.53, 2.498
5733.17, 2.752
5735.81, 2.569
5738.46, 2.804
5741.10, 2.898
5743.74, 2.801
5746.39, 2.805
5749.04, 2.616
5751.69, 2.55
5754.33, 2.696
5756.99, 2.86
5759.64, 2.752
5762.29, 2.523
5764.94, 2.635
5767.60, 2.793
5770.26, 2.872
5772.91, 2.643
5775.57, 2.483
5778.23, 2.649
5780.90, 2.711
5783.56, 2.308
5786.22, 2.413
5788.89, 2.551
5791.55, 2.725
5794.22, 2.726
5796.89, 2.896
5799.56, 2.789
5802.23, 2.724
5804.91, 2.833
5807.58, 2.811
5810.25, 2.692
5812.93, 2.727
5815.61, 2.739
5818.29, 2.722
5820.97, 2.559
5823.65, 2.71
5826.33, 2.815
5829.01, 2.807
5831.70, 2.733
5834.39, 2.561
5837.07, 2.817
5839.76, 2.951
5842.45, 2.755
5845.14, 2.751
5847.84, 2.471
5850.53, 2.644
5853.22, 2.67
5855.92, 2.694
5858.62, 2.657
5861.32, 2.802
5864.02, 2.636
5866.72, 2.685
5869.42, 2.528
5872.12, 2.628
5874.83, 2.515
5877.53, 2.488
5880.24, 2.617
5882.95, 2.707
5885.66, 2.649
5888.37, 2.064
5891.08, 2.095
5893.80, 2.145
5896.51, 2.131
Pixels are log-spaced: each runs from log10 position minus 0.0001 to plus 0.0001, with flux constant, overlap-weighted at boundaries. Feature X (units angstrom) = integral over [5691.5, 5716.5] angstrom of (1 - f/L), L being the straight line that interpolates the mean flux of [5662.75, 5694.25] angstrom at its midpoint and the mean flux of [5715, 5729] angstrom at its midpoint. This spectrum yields 1.0 angstrom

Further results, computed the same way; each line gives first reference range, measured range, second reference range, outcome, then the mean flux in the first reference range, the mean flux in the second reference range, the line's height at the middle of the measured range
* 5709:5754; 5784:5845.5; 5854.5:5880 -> -2.37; 2.62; 2.63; 2.62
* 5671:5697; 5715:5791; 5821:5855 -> 0.73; 2.64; 2.72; 2.67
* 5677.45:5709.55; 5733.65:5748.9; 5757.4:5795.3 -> -0.88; 2.58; 2.63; 2.61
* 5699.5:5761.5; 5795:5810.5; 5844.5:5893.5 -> -1.26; 2.61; 2.56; 2.59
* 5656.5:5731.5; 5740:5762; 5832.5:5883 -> -1.22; 2.55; 2.66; 2.59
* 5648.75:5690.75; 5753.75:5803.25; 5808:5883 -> -0.46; 2.59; 2.68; 2.65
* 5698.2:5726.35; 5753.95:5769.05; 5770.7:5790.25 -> -1.05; 2.49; 2.55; 2.54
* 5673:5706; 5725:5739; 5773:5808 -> -0.10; 2.62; 2.66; 2.63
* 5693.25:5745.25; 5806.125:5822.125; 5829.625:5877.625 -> -0.37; 2.59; 2.67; 2.65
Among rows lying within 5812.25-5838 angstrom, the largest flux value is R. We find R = 2.817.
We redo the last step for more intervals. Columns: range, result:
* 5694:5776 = 2.898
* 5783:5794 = 2.725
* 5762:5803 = 2.896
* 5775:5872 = 2.951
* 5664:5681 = 2.811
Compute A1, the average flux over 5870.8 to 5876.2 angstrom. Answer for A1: 2.57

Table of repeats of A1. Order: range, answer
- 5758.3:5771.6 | 2.72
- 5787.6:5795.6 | 2.67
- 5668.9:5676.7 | 2.61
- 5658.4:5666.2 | 2.49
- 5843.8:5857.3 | 2.64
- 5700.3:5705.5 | 2.5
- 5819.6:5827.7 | 2.7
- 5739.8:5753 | 2.73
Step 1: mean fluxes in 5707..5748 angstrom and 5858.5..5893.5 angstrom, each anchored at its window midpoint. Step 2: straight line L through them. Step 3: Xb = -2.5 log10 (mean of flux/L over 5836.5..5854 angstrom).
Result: -0.07 mag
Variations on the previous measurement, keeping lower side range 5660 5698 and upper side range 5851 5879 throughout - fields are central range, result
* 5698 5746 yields 0.01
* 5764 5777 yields -0.03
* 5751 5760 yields -0.04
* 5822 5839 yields -0.05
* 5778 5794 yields 0.02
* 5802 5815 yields -0.05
